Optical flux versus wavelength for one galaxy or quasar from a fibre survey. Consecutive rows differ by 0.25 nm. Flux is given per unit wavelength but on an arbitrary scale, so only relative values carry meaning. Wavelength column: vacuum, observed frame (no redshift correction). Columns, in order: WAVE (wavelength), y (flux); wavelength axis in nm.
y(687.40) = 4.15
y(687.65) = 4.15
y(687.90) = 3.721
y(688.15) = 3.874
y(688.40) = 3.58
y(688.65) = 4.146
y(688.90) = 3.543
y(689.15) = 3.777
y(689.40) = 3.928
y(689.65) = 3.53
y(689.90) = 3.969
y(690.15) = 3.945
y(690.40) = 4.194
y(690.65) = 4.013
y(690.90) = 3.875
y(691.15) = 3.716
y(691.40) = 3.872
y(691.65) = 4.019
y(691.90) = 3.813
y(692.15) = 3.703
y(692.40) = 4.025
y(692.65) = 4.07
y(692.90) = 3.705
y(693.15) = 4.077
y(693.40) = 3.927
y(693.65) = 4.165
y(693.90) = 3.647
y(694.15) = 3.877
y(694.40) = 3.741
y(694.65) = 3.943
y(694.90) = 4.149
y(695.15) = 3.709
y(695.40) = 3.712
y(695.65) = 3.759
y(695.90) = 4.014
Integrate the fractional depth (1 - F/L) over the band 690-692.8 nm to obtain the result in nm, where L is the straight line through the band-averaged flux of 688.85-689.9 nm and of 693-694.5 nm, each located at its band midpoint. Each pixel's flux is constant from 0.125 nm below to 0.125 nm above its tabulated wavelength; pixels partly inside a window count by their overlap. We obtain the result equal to -0.08 nm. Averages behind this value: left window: 3.74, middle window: 3.93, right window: 3.91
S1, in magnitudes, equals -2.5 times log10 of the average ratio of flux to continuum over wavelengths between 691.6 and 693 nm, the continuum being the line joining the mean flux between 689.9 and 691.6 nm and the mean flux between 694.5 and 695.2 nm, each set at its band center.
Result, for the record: 0.02 mag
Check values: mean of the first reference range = 3.94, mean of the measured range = 3.89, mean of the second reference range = 3.95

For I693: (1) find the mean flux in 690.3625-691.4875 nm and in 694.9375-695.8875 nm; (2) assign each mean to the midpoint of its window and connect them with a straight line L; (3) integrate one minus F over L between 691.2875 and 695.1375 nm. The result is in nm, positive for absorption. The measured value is -0.05 nm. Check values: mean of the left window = 3.92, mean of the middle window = 3.91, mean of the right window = 3.8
